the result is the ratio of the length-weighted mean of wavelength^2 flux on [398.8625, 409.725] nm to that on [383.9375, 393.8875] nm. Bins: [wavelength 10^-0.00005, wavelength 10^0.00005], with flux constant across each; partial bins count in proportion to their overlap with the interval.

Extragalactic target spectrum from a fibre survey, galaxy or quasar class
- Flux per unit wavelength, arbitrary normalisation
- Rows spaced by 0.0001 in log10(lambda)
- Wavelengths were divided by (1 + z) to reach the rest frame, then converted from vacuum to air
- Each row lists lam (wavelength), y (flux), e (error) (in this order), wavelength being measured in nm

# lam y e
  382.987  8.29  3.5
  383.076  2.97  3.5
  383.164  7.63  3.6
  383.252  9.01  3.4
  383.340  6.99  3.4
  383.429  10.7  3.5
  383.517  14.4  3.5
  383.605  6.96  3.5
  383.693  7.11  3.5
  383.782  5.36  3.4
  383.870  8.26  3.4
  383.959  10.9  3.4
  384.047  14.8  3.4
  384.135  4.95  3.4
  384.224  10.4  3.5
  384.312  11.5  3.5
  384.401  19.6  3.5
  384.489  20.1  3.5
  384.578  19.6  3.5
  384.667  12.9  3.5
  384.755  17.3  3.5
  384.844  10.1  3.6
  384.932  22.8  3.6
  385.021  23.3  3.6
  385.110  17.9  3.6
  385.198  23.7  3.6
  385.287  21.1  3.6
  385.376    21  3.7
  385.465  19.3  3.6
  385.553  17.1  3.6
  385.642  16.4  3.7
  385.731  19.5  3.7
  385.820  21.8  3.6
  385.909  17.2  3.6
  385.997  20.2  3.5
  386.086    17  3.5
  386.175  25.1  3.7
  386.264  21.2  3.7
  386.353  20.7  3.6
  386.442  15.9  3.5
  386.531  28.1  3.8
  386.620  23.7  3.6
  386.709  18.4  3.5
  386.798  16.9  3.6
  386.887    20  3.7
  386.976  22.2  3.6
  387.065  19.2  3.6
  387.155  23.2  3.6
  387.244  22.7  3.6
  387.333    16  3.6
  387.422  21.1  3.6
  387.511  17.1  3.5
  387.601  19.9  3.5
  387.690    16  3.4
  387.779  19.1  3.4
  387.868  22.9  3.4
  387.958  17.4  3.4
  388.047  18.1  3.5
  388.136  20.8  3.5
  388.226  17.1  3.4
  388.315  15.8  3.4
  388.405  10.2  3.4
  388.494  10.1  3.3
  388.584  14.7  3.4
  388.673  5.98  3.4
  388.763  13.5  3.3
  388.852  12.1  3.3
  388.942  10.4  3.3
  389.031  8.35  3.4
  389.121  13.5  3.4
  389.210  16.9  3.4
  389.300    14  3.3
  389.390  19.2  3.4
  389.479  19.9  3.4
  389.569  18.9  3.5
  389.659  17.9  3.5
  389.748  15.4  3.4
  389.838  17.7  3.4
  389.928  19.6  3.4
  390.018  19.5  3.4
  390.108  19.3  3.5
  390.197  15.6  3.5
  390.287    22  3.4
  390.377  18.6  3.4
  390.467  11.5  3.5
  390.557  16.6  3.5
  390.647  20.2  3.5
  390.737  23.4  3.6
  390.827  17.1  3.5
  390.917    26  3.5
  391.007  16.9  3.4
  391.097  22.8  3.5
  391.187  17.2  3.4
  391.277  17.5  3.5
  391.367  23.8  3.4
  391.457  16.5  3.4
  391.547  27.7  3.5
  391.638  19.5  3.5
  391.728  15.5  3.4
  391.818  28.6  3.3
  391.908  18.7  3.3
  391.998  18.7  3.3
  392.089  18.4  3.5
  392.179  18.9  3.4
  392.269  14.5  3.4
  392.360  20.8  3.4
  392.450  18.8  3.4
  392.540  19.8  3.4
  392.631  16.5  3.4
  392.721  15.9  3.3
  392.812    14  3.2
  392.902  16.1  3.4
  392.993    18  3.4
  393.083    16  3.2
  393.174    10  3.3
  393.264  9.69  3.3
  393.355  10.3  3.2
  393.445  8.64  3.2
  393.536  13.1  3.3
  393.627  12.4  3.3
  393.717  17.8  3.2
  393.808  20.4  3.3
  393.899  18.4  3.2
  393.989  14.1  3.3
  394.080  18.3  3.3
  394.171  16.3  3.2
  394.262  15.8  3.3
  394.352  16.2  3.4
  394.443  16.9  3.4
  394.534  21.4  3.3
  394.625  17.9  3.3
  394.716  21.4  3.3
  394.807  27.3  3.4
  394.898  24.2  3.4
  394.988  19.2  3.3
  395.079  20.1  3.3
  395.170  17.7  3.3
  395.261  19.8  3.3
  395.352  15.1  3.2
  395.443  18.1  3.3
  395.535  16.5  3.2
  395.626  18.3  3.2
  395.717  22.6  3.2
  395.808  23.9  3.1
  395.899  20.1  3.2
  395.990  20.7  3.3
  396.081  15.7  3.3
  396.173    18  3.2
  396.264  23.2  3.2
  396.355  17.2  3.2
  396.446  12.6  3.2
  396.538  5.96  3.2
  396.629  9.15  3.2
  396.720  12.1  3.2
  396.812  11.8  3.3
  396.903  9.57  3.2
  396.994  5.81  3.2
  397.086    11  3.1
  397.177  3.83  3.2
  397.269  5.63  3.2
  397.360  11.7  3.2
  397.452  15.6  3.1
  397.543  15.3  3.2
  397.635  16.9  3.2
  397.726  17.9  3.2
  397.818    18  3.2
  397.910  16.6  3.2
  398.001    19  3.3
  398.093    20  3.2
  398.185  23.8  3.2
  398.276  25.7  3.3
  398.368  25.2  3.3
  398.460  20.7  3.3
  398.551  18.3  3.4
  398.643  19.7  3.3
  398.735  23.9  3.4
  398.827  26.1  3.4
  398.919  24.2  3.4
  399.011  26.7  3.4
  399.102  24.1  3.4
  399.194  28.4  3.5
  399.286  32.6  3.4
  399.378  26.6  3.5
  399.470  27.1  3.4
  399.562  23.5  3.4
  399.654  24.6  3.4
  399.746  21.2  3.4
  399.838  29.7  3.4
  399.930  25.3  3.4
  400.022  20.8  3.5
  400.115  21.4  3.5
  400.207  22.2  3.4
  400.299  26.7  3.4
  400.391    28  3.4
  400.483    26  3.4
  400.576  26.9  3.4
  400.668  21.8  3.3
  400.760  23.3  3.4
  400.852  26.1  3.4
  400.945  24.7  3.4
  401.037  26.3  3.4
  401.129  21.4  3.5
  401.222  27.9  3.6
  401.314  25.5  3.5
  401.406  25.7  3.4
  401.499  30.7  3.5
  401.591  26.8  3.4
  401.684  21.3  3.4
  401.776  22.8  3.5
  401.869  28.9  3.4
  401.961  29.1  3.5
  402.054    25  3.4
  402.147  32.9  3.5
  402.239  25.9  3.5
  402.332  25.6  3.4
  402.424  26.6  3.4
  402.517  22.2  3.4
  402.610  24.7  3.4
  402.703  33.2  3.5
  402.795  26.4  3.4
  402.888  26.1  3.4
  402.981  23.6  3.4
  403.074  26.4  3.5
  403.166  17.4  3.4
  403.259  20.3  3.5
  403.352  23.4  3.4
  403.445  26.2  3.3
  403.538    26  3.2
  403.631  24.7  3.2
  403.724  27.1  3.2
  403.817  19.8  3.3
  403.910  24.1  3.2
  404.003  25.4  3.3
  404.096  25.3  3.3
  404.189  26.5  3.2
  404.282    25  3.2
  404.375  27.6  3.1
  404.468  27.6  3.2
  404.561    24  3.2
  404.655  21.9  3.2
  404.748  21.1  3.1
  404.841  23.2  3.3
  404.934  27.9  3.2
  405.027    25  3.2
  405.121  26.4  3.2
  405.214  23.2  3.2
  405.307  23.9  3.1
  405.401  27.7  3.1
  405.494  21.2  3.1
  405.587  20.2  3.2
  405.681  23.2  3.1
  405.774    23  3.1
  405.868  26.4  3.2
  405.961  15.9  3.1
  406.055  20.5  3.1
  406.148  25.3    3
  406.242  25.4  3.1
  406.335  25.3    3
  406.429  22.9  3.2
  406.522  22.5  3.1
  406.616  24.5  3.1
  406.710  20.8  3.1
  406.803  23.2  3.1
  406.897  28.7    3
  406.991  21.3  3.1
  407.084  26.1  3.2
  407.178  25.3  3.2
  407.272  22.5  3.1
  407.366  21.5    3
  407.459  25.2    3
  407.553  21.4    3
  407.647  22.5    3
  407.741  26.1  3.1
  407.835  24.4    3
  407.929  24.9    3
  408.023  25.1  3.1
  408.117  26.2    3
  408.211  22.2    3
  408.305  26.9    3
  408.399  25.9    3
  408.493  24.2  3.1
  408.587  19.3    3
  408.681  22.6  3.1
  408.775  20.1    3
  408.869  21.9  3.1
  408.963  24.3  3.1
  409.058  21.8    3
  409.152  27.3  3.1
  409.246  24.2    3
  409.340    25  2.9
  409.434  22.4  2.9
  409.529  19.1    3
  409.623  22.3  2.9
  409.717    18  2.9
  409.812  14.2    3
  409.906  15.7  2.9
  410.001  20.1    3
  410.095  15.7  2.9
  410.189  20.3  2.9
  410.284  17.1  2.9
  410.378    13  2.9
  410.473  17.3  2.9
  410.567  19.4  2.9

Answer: 1.51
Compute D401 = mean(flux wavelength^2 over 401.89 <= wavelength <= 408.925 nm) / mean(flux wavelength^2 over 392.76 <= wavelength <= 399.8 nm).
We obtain 1.4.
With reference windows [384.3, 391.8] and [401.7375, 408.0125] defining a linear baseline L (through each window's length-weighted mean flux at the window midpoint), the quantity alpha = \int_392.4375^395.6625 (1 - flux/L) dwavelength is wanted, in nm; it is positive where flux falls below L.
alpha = 0.57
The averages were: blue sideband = 18.3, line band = 16.9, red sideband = 24.5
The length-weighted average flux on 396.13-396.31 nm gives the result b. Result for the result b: 20.7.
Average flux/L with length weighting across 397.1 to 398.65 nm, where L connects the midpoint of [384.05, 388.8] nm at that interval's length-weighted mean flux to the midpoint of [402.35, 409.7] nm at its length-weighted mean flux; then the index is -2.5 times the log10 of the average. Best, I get 0.25 mag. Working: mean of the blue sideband 18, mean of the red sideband 24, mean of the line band 17.1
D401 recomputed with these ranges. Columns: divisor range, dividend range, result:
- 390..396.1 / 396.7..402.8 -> 1.28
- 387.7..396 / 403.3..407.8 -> 1.47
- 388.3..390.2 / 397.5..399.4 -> 1.57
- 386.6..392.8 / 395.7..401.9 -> 1.22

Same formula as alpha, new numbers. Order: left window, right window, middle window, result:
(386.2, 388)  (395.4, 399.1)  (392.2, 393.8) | 0.299 nm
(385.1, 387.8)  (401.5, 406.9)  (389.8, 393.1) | 0.371 nm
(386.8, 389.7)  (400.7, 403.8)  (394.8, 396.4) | 0.121 nm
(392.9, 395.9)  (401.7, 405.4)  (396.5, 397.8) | 0.575 nm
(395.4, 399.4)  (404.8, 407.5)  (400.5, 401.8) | -0.293 nm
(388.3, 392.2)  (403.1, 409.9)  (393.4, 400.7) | 0.295 nm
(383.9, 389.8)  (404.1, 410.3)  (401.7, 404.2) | -0.389 nm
